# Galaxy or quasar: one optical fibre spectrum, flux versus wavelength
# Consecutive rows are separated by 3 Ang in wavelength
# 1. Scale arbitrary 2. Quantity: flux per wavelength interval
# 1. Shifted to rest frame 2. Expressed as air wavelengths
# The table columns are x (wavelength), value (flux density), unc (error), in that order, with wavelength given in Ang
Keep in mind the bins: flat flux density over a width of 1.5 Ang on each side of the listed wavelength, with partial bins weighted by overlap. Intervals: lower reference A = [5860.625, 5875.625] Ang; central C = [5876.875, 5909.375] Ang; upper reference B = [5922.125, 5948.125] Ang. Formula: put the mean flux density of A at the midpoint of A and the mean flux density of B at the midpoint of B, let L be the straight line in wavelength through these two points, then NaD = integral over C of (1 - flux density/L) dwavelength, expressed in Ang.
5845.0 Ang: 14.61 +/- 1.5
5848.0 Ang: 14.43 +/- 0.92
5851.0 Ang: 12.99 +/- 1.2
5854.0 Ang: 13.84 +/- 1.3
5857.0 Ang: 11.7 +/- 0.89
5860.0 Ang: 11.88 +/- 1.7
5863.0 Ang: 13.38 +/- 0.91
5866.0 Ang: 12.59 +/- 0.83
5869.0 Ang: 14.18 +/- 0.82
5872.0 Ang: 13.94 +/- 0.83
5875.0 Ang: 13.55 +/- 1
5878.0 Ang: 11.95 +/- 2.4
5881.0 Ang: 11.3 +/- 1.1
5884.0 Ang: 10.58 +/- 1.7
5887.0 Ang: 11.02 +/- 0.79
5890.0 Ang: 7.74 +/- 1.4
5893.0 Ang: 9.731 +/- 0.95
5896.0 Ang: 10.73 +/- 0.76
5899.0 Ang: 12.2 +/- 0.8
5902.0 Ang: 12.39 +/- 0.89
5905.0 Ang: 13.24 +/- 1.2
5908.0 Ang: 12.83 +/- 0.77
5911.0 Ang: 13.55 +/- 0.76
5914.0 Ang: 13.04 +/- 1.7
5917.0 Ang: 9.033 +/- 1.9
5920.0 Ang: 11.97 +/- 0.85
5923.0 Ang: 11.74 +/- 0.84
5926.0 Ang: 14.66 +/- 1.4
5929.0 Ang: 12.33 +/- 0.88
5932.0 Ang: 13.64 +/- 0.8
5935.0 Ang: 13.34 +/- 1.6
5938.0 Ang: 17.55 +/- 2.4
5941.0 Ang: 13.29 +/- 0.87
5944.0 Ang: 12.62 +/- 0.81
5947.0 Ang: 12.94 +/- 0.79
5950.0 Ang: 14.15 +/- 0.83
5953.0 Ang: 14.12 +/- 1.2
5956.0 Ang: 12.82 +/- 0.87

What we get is 5.5 Ang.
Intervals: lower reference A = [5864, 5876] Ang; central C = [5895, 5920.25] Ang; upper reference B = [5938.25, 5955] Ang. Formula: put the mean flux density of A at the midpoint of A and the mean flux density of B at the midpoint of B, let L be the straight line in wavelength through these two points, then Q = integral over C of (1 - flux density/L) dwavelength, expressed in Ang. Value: 2.8 Ang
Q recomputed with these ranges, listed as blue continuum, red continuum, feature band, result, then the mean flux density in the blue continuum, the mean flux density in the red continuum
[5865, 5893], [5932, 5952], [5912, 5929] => 1.4 Ang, 11.7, 14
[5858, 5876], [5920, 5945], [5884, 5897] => 3.4 Ang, 13.2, 13.6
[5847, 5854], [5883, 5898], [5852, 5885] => -1.8 Ang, 13.7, 10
